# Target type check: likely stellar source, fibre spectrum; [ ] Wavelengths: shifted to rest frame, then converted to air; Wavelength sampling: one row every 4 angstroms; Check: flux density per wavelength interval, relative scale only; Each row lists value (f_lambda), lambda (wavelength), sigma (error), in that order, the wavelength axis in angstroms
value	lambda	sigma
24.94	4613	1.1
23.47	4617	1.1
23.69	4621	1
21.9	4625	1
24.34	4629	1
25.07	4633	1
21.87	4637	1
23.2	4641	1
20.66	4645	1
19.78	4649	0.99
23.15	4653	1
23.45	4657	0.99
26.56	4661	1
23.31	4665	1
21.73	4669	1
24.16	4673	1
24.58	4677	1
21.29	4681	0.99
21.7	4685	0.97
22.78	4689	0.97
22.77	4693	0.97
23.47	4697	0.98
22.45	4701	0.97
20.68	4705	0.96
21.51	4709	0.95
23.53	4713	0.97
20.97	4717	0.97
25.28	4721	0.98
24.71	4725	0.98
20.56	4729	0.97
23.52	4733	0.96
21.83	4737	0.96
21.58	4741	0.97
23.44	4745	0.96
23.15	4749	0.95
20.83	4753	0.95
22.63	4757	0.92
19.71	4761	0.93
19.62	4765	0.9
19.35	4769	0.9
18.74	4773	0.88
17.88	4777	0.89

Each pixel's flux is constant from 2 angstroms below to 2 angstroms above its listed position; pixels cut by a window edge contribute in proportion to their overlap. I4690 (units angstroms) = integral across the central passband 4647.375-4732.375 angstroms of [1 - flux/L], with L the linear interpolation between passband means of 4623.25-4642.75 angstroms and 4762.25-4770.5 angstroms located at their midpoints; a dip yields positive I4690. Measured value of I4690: -4.5 angstroms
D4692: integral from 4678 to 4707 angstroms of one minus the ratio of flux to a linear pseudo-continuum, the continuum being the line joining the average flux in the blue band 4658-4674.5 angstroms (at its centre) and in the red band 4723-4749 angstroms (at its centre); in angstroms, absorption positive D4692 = 1.5 angstroms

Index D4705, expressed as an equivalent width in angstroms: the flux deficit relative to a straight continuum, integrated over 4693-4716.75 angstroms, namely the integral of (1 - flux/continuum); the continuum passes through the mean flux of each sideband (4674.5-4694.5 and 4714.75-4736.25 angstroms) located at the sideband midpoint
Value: 0.56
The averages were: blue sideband 22.7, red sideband 22.9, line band 22.3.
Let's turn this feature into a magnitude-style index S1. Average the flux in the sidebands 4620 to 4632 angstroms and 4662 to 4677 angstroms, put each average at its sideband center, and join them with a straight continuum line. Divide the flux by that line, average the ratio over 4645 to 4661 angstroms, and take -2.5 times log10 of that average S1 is 0.05 mag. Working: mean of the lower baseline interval 23.4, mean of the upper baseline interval 23.5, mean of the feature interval 22.5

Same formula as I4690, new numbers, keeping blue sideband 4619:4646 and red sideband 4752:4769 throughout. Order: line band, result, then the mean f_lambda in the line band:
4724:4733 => -0.6 angstroms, 22.6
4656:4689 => -1.5 angstroms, 23.3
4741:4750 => -0.9 angstroms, 22.9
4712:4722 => -0.8 angstroms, 23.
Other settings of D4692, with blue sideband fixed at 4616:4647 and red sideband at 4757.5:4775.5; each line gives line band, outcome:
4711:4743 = -3.4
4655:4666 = -1.1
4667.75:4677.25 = -0.6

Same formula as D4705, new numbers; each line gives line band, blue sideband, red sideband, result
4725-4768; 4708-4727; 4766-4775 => -1.6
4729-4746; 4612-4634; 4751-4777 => -1.3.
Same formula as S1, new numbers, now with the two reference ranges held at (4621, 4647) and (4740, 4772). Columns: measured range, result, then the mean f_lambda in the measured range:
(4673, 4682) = -0.052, 23.4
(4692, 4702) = -0.045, 23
